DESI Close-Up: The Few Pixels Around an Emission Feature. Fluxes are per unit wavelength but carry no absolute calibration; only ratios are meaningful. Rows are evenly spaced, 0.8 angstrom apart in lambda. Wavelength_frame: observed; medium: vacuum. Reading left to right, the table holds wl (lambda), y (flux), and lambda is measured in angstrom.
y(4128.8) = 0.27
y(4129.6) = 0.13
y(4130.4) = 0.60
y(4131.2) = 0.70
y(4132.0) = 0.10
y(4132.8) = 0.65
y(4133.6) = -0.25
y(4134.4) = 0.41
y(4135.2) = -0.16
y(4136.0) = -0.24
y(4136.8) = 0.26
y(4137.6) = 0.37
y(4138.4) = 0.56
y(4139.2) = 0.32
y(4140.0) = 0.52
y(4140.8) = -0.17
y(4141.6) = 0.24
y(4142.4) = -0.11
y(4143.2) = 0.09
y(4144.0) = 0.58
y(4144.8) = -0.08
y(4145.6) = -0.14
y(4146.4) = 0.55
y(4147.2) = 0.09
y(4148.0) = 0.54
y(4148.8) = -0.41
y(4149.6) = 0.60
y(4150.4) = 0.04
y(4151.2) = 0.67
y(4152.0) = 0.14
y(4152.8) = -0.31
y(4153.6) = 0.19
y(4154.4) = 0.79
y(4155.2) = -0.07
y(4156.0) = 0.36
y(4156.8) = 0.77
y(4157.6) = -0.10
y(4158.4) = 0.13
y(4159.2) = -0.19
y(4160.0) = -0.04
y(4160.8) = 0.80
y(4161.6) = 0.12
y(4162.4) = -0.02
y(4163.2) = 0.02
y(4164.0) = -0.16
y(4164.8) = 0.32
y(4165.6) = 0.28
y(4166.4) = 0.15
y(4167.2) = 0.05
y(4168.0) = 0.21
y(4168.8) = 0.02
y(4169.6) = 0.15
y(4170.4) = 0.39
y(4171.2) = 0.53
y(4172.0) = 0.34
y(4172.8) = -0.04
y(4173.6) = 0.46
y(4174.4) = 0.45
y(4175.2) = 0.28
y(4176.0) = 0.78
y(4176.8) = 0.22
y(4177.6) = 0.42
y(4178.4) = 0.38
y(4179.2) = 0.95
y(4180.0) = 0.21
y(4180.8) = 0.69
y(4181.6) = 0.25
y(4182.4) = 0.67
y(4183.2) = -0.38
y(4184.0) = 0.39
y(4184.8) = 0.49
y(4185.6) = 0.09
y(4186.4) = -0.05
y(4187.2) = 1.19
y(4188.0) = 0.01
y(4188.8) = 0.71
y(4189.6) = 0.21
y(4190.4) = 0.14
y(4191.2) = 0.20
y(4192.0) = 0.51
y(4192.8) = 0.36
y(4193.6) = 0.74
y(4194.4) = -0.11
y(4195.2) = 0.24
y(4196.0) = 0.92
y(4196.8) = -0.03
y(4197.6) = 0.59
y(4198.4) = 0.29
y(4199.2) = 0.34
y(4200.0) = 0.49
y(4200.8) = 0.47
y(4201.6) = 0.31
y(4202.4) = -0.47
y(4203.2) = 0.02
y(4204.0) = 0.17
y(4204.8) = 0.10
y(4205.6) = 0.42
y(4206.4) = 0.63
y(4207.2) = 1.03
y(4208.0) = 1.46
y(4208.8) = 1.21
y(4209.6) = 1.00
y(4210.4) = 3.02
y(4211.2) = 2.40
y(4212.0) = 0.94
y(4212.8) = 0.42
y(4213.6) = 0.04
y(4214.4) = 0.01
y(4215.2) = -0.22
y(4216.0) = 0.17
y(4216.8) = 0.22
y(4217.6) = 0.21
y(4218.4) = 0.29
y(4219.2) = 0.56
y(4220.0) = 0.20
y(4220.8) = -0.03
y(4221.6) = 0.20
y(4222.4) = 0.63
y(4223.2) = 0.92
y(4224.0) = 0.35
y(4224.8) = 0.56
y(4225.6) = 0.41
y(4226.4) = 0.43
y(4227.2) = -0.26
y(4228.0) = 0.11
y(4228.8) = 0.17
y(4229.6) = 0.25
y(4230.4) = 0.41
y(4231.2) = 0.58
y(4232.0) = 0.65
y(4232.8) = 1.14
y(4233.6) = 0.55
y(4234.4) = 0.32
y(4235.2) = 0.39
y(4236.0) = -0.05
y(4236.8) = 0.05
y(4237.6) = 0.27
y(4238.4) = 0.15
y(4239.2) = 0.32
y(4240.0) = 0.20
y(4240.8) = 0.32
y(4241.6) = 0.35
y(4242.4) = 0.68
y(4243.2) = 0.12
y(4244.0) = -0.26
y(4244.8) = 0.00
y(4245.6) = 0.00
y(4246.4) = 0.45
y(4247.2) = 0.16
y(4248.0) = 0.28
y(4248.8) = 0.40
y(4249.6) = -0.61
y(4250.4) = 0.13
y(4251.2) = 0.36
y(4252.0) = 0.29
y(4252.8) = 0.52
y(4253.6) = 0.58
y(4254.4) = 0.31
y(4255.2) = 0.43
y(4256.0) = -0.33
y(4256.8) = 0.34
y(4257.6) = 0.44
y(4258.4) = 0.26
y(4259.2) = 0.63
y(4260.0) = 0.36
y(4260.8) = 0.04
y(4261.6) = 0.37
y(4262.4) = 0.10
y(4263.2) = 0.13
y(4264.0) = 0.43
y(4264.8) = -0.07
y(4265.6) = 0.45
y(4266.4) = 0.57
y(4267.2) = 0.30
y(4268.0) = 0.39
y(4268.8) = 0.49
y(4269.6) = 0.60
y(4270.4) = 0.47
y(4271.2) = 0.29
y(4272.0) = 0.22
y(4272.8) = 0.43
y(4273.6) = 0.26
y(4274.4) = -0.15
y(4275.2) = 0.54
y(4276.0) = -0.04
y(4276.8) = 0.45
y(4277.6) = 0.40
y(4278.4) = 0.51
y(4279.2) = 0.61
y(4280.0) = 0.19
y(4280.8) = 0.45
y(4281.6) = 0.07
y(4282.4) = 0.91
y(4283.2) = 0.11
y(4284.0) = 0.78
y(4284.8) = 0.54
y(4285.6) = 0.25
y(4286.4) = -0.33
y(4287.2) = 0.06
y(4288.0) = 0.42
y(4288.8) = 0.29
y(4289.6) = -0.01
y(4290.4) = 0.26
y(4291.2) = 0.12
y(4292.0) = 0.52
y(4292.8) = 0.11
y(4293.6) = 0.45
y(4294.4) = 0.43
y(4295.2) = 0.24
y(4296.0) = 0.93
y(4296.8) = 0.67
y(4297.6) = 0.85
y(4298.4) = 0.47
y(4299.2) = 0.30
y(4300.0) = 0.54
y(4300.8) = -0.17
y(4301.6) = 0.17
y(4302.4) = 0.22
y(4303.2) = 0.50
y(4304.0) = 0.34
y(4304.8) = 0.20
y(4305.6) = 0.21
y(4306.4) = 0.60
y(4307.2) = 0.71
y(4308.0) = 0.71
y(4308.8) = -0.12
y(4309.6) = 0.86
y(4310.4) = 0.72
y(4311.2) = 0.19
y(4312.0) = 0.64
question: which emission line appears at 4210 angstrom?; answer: [O II] 3727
